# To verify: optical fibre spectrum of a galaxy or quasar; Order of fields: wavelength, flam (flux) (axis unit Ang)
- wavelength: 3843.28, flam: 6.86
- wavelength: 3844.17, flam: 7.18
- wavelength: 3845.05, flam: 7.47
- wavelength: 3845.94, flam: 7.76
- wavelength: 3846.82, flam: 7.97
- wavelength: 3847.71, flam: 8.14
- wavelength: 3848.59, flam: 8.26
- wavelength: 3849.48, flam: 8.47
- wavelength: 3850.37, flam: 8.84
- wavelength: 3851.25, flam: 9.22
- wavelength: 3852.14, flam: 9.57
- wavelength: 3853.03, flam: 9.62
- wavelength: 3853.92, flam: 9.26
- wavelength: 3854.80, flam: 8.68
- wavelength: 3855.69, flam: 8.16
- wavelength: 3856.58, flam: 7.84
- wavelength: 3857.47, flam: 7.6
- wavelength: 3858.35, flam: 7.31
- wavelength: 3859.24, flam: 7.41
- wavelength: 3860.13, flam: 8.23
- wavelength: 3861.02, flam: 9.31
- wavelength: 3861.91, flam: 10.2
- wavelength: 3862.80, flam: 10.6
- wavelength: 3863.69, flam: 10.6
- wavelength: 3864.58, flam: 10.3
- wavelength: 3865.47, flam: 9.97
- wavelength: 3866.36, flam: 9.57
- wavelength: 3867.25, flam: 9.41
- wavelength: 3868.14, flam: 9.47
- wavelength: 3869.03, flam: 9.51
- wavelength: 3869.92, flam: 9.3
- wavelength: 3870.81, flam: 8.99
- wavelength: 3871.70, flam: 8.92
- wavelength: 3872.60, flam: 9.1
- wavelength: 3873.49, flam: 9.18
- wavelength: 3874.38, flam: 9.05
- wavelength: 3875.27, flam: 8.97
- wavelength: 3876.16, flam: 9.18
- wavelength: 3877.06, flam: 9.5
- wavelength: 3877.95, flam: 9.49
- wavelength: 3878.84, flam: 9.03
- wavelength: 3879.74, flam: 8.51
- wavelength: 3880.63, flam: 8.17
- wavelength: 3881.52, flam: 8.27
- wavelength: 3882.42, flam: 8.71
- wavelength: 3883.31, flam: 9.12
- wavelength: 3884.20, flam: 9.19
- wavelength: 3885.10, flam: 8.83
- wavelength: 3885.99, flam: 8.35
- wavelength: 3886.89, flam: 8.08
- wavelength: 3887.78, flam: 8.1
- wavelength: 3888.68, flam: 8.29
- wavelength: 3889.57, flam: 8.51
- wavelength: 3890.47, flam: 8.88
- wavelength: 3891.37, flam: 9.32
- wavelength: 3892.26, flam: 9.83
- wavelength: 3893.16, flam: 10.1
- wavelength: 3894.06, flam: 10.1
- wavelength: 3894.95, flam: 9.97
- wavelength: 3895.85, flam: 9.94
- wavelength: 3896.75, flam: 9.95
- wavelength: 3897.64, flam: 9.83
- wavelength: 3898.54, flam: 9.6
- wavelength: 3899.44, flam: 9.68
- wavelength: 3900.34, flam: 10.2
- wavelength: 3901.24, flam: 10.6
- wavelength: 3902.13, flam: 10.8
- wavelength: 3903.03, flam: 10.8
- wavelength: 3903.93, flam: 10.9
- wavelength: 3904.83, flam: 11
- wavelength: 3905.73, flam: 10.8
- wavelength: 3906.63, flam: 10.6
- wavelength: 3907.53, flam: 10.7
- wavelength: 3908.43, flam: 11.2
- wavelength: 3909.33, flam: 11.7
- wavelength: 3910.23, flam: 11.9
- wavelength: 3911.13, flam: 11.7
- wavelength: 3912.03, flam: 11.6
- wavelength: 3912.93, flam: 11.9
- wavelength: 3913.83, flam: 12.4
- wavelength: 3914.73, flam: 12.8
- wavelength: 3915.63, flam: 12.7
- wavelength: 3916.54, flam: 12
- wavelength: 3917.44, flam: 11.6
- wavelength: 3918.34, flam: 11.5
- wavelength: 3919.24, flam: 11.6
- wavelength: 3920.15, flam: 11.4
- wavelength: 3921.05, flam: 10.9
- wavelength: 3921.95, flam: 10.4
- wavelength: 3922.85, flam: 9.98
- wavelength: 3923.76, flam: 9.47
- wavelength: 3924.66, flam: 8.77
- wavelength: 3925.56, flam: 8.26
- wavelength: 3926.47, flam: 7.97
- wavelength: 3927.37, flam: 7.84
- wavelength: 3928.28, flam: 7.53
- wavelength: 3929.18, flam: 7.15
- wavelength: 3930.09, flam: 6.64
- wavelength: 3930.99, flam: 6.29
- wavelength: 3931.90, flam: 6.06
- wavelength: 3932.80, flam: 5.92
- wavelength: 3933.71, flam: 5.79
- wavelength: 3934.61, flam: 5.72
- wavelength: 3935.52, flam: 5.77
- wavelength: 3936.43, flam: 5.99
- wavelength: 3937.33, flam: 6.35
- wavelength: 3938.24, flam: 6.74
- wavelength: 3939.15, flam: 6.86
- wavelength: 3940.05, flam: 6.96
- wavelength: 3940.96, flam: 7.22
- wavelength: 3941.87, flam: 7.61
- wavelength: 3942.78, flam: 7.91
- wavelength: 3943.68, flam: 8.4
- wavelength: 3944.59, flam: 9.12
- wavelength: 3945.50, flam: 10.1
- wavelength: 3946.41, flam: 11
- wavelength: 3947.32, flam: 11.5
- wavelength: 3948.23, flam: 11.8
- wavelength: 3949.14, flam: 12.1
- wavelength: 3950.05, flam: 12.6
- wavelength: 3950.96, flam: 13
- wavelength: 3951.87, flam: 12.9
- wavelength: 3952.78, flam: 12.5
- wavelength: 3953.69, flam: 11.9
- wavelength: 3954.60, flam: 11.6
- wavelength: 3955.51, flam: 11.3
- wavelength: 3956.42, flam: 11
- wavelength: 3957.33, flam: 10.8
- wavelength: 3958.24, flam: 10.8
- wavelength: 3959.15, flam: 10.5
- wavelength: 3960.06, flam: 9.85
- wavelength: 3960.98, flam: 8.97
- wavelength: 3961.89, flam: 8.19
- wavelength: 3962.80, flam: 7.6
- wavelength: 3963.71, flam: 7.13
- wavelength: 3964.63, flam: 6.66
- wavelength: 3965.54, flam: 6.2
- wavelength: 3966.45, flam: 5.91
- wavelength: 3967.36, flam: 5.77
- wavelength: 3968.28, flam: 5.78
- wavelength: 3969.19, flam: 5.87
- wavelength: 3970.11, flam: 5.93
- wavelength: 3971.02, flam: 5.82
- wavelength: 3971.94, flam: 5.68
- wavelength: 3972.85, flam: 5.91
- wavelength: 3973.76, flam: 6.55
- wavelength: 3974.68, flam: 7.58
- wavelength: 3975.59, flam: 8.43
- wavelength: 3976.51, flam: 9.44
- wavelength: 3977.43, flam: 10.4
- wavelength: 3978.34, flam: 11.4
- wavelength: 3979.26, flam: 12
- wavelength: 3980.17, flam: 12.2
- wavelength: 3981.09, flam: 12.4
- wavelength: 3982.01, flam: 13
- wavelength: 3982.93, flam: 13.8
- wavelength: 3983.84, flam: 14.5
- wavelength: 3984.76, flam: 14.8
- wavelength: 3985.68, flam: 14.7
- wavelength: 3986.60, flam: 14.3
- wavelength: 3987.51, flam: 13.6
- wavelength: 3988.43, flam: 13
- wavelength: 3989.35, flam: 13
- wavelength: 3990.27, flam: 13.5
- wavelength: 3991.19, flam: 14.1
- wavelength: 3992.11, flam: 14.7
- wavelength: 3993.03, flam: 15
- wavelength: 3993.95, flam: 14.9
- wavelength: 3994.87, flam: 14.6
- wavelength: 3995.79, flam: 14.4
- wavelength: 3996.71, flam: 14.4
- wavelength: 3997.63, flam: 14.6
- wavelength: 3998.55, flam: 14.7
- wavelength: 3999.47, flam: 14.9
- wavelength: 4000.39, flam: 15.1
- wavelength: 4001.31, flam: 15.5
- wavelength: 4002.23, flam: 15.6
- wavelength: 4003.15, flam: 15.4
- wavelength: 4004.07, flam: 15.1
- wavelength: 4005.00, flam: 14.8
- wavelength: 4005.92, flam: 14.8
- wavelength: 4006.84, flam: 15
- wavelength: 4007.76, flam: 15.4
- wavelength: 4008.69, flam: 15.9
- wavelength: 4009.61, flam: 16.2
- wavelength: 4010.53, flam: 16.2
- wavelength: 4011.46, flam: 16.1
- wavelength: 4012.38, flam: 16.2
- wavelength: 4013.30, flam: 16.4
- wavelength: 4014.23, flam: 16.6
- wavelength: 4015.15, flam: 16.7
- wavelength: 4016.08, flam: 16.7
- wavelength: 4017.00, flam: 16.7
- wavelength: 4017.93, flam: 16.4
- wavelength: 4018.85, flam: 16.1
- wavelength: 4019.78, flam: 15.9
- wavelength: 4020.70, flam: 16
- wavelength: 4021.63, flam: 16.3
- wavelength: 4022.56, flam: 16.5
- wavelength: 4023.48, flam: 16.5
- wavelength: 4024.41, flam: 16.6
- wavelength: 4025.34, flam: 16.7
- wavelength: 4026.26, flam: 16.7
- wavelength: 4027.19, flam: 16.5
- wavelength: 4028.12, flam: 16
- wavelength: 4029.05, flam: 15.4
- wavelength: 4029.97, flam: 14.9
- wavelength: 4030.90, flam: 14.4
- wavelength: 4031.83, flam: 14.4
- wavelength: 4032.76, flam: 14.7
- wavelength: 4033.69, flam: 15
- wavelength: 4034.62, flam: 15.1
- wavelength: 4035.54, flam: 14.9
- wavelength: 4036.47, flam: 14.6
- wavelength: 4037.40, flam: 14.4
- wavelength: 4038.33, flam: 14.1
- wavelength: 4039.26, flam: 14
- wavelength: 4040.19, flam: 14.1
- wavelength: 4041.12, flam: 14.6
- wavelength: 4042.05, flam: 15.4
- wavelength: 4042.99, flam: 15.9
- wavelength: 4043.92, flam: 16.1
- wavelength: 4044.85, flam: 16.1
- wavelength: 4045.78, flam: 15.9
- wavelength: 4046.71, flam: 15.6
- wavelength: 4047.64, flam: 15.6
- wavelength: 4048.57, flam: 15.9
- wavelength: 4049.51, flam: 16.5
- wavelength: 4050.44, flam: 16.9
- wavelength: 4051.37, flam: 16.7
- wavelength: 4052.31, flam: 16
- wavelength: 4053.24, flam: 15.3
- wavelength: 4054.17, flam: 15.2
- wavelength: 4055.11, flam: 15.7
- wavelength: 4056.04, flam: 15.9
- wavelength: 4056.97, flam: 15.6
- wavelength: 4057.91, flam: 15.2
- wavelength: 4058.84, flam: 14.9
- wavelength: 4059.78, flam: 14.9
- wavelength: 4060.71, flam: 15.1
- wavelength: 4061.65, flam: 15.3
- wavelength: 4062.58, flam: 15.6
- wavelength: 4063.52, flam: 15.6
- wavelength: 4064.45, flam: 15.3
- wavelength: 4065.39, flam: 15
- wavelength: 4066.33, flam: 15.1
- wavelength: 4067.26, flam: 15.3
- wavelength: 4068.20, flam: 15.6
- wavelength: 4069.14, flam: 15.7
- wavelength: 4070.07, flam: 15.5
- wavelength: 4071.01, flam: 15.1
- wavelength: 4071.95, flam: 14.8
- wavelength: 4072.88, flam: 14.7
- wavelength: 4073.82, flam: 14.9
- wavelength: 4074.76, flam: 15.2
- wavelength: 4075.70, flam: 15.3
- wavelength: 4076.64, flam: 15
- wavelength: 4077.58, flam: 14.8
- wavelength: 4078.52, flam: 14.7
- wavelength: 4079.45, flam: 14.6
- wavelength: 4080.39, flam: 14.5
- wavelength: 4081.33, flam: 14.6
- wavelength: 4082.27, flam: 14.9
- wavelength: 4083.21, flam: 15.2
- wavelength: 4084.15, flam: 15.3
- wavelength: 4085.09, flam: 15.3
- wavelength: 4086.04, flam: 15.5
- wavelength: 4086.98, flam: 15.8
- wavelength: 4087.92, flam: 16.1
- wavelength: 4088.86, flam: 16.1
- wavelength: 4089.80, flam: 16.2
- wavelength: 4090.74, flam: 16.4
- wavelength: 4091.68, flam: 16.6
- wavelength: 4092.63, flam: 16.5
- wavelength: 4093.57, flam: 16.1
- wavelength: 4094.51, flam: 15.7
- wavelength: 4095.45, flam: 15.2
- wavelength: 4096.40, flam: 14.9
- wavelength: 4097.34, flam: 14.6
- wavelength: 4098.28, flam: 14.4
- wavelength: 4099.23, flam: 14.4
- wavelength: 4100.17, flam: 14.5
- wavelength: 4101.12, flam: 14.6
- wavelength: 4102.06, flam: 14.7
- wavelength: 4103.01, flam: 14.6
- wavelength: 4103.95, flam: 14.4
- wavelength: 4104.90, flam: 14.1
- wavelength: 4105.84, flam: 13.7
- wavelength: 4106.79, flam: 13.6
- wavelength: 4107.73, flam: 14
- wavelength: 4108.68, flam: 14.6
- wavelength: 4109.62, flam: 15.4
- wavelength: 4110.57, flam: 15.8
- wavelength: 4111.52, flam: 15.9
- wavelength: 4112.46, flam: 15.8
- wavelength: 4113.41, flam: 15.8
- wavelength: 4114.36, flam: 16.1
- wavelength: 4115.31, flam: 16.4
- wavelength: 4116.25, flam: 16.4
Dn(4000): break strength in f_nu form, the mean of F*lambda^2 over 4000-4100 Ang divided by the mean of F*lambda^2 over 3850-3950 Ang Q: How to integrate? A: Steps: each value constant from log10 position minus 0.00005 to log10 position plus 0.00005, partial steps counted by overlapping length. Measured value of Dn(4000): 1.79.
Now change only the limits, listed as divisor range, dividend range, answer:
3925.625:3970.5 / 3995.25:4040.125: 1.90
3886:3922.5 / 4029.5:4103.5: 1.57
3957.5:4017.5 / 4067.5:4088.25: 1.29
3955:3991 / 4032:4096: 1.62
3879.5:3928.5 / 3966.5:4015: 1.33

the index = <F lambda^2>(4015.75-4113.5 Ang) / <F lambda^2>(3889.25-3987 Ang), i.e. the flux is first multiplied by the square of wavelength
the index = 1.69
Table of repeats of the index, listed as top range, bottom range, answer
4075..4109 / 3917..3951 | 1.88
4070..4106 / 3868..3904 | 1.80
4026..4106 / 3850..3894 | 1.86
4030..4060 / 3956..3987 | 1.69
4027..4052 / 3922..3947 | 2.12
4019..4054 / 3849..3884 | 1.88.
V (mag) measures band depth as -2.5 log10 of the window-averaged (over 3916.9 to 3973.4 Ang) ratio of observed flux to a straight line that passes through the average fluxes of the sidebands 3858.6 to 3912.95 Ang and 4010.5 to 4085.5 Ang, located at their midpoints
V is 0.33 mag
